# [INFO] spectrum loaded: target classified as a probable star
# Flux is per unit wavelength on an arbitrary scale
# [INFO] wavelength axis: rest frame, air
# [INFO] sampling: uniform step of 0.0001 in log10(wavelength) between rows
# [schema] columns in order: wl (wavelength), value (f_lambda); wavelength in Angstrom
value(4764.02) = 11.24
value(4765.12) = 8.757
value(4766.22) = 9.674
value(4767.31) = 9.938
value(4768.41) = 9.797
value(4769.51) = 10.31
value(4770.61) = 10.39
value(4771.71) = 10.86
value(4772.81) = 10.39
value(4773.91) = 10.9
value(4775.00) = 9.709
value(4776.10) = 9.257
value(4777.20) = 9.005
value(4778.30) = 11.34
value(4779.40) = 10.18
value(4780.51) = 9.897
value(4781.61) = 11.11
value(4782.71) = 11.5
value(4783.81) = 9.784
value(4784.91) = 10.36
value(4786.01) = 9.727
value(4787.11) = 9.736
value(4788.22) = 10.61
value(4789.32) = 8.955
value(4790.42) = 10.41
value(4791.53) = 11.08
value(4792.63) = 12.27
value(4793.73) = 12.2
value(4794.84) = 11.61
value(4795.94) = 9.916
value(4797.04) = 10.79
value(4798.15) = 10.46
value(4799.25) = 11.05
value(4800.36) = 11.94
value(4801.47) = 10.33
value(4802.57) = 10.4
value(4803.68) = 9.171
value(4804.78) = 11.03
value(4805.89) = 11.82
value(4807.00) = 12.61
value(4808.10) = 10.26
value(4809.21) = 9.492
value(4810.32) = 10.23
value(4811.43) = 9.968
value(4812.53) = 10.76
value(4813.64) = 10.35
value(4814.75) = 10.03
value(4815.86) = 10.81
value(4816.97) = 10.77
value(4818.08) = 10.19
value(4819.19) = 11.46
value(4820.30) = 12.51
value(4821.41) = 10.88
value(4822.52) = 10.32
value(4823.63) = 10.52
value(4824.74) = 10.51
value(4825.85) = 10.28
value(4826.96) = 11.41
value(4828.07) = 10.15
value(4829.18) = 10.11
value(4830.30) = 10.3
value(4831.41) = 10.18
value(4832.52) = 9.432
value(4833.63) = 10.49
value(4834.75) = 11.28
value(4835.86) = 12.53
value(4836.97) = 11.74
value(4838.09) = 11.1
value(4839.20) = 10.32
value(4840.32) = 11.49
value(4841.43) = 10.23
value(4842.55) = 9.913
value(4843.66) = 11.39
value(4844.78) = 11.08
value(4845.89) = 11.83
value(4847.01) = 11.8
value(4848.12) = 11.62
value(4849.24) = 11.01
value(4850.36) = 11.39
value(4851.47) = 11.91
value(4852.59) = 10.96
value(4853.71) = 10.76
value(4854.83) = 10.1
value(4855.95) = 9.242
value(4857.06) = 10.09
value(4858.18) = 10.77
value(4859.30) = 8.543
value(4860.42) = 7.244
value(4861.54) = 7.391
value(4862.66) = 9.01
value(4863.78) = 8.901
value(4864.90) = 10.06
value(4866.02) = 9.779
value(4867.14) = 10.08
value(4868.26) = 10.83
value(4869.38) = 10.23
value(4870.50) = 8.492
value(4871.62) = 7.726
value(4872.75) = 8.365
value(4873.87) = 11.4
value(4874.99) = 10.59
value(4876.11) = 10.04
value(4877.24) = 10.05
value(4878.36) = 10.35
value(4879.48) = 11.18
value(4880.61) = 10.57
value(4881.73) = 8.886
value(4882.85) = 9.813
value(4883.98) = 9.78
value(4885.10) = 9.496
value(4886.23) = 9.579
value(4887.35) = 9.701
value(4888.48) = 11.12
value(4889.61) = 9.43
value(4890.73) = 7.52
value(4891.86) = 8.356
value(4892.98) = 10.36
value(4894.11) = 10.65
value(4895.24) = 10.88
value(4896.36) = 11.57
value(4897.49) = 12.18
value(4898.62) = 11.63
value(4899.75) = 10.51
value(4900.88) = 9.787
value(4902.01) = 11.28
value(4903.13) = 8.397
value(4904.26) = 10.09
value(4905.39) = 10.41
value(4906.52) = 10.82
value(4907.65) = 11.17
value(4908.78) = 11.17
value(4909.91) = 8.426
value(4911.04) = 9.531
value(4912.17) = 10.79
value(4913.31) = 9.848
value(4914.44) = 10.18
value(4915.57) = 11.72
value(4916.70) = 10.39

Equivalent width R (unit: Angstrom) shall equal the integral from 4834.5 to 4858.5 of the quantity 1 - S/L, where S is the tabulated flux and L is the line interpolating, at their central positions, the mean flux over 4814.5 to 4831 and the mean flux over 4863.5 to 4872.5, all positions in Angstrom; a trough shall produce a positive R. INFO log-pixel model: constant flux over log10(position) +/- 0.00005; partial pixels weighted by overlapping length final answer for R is -2.3 Angstrom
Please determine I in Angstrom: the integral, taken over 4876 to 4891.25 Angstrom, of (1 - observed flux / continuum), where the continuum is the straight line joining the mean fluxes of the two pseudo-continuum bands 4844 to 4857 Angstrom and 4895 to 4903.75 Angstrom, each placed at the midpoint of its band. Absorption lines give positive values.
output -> 1.5 Angstrom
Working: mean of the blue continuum 11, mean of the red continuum 10.8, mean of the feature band 9.82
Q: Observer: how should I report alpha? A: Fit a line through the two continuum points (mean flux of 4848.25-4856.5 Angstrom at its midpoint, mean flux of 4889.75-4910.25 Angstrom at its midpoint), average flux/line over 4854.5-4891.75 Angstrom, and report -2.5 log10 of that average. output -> 0.109 mag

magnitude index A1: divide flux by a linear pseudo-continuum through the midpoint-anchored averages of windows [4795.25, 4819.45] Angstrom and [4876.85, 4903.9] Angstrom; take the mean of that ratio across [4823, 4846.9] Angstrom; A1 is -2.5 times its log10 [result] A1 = -0.034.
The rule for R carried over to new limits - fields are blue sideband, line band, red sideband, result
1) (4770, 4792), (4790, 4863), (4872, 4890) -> -3.7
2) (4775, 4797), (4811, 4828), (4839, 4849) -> 0.2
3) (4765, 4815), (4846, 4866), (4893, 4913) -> 0.8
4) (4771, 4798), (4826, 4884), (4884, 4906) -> 0.0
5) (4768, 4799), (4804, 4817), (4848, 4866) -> -0.5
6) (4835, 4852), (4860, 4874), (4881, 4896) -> 1.8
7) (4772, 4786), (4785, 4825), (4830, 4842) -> -0.6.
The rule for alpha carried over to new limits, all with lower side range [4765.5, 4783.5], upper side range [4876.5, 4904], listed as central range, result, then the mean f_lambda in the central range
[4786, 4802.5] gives -0.06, 10.8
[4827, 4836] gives -0.03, 10.5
